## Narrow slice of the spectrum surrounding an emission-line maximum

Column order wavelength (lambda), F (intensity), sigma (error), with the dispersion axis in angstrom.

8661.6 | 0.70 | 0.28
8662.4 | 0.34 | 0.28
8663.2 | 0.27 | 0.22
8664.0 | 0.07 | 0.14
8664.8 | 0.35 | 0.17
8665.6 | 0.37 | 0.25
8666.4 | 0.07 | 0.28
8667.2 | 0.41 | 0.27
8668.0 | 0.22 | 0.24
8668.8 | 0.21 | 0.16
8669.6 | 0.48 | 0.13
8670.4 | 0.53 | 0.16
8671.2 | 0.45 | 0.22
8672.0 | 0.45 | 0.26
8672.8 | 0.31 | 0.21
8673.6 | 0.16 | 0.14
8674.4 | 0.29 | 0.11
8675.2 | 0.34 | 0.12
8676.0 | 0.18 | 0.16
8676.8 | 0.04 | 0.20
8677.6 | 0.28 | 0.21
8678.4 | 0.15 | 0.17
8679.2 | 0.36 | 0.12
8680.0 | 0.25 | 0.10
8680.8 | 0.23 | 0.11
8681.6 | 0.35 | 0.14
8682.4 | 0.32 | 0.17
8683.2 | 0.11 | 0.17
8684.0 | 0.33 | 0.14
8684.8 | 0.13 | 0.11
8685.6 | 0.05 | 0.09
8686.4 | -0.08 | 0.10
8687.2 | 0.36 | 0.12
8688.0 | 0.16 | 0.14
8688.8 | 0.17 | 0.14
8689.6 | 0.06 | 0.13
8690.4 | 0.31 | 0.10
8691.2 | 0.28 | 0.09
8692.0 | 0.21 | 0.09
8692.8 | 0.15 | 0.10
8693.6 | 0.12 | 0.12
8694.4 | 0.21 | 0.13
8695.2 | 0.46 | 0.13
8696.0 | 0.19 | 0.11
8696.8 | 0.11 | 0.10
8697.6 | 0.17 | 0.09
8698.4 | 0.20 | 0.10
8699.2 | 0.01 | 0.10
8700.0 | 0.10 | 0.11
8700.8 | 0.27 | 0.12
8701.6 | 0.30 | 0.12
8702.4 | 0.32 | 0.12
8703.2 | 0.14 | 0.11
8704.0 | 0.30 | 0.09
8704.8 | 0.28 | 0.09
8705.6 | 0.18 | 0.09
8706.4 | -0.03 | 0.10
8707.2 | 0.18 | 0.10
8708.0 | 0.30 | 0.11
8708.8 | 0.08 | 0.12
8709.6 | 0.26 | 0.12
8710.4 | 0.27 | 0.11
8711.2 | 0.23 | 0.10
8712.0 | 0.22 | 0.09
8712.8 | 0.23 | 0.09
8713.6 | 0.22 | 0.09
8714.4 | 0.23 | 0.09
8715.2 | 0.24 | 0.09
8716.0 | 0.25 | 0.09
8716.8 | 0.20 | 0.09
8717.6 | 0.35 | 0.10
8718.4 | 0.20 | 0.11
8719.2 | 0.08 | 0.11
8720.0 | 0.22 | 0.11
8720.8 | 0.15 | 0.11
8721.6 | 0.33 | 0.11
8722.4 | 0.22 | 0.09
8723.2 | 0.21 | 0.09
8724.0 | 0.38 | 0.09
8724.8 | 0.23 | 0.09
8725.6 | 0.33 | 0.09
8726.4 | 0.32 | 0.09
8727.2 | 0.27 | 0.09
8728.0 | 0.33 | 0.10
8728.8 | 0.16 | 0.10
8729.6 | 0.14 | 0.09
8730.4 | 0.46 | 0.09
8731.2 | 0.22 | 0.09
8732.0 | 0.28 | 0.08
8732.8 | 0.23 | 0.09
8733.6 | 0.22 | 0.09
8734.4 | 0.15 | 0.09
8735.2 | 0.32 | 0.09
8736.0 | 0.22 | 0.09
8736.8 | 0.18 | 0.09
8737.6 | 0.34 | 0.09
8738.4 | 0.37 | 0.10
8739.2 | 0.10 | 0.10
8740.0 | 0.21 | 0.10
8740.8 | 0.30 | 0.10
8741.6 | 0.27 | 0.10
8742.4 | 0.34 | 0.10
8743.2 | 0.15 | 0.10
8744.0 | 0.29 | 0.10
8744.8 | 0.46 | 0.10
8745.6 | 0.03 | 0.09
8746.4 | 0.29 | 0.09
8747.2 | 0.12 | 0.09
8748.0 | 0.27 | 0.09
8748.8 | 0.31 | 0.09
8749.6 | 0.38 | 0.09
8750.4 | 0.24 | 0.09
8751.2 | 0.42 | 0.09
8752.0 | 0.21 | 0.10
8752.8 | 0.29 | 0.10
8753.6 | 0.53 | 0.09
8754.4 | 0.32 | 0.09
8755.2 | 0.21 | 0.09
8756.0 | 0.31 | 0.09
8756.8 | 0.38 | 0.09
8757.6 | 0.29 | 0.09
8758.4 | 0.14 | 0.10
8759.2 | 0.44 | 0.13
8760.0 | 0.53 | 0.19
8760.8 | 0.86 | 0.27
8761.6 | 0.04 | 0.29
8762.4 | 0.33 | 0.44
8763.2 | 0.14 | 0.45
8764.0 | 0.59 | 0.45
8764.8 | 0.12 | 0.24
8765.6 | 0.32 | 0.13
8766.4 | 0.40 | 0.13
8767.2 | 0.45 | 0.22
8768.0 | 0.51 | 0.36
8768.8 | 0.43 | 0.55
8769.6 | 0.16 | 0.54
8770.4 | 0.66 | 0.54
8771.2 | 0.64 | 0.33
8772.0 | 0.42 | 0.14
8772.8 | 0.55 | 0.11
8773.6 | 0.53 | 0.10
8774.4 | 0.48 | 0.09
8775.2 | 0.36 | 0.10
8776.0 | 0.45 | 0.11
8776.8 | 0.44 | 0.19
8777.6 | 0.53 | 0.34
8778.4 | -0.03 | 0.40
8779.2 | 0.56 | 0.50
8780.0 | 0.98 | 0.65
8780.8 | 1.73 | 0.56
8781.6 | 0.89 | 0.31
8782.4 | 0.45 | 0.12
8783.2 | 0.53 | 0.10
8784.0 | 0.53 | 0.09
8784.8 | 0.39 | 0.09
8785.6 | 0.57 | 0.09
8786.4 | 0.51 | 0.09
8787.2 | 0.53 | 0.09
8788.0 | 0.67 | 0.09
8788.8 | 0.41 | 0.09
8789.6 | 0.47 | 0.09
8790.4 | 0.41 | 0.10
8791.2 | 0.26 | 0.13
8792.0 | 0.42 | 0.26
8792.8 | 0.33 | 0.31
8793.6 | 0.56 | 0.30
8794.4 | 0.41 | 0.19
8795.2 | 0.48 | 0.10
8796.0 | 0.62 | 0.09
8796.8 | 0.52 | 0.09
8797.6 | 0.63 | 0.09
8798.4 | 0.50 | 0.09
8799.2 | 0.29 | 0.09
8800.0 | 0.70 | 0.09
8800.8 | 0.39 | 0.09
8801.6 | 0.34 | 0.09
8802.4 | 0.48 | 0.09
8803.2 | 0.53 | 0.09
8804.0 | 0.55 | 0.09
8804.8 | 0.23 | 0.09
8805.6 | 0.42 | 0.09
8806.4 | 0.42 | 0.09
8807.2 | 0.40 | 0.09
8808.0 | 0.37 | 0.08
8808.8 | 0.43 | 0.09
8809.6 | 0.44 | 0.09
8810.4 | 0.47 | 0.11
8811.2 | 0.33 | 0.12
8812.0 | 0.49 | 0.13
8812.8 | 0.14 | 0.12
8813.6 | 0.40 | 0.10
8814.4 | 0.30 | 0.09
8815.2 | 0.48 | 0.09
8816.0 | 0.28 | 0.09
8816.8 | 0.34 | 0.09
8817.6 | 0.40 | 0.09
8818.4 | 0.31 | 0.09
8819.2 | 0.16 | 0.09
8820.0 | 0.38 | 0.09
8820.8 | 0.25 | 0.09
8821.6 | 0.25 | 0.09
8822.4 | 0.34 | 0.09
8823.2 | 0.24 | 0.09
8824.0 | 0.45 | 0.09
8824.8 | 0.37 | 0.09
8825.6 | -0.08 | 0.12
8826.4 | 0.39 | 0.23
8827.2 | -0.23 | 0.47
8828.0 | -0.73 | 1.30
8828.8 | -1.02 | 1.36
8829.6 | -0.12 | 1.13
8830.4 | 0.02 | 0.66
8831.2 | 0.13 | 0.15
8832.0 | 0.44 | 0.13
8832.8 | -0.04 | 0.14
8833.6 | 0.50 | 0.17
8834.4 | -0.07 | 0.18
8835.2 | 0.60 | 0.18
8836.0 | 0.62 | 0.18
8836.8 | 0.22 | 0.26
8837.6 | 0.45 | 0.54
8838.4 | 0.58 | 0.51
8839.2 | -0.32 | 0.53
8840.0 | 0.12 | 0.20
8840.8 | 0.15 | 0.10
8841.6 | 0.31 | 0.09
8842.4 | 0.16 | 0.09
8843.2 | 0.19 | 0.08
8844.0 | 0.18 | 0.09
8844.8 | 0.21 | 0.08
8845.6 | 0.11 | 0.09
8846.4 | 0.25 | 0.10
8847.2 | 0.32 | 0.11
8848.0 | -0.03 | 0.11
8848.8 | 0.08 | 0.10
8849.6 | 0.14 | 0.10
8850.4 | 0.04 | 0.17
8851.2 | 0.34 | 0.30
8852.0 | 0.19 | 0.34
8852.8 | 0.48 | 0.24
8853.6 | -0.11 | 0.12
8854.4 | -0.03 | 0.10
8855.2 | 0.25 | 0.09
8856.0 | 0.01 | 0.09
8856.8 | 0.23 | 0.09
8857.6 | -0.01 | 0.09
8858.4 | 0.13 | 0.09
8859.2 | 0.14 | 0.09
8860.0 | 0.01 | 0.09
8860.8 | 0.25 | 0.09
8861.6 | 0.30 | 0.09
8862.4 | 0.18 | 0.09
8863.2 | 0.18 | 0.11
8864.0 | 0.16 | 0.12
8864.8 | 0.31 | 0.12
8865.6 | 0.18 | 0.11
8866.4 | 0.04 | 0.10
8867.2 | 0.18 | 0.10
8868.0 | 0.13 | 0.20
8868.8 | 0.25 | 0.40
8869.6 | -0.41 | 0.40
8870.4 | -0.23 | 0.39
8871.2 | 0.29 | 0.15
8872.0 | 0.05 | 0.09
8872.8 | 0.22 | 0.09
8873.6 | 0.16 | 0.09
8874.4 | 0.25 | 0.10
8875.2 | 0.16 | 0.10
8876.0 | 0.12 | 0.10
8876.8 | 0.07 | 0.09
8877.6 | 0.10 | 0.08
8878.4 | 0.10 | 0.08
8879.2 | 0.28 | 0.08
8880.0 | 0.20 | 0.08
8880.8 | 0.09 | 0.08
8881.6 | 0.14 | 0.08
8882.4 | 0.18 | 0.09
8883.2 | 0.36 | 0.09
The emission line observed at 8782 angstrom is Mg II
